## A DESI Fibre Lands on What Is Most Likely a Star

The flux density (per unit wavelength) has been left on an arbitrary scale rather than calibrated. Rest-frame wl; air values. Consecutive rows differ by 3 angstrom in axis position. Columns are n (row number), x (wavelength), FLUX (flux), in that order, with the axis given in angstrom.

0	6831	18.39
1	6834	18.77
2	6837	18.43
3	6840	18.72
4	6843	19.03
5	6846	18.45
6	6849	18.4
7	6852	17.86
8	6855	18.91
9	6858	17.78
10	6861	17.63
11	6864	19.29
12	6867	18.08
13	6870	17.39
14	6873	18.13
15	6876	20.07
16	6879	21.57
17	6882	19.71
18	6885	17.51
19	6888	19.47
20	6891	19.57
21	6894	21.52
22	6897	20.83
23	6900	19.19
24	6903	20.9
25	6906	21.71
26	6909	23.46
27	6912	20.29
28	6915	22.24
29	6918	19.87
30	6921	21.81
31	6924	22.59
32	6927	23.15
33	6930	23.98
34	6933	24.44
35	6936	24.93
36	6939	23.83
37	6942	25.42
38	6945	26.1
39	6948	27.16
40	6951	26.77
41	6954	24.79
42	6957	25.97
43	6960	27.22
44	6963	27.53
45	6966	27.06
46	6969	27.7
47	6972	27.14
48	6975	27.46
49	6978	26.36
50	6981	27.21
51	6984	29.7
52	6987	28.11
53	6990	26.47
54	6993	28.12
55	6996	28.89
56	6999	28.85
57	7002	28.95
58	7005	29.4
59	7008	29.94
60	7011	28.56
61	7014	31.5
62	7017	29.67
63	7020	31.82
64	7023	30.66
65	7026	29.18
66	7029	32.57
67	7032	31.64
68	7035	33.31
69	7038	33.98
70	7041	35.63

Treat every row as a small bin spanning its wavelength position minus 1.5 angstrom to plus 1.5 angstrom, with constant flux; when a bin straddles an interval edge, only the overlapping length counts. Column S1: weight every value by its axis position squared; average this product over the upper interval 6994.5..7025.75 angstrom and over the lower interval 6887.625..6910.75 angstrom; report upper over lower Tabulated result 1.5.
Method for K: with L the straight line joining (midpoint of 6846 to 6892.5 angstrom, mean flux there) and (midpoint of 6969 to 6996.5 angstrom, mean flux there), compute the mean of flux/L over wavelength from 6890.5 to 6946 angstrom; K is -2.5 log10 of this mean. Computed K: 0.009 mag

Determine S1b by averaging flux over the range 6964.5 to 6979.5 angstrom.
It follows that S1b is 27.1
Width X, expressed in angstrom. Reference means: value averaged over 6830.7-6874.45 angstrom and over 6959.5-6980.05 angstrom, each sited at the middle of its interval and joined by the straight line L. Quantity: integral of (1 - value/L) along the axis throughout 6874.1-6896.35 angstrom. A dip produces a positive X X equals 1.0 angstrom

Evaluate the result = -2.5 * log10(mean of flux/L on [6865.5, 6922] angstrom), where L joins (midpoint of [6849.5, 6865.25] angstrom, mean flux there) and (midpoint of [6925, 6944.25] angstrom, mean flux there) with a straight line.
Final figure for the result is 0.05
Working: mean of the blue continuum 18.3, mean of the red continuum 24.3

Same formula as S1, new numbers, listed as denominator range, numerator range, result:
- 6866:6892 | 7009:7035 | 1.69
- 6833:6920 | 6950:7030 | 1.51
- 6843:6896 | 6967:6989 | 1.51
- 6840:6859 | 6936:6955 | 1.43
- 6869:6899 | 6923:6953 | 1.29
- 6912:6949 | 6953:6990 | 1.17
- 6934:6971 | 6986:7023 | 1.13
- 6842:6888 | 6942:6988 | 1.49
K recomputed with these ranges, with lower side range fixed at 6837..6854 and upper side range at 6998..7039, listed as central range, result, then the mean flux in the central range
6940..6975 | -0.009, 26.6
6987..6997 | 0.039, 27.8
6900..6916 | 0.071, 21.5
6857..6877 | 0.097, 18.3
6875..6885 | 0.048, 20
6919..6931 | 0.065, 22.7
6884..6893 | 0.132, 19.1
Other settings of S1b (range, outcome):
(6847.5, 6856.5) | 18.4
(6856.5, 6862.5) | 17.7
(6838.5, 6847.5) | 18.7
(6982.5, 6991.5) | 28.1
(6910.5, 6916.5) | 21.3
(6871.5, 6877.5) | 19.1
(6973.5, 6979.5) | 26.9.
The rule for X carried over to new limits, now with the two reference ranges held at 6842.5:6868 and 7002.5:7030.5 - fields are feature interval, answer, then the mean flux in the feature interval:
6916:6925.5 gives 0.7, 21.5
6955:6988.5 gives -0.5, 27.4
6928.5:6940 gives 0.0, 24.3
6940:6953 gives -0.6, 26.2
